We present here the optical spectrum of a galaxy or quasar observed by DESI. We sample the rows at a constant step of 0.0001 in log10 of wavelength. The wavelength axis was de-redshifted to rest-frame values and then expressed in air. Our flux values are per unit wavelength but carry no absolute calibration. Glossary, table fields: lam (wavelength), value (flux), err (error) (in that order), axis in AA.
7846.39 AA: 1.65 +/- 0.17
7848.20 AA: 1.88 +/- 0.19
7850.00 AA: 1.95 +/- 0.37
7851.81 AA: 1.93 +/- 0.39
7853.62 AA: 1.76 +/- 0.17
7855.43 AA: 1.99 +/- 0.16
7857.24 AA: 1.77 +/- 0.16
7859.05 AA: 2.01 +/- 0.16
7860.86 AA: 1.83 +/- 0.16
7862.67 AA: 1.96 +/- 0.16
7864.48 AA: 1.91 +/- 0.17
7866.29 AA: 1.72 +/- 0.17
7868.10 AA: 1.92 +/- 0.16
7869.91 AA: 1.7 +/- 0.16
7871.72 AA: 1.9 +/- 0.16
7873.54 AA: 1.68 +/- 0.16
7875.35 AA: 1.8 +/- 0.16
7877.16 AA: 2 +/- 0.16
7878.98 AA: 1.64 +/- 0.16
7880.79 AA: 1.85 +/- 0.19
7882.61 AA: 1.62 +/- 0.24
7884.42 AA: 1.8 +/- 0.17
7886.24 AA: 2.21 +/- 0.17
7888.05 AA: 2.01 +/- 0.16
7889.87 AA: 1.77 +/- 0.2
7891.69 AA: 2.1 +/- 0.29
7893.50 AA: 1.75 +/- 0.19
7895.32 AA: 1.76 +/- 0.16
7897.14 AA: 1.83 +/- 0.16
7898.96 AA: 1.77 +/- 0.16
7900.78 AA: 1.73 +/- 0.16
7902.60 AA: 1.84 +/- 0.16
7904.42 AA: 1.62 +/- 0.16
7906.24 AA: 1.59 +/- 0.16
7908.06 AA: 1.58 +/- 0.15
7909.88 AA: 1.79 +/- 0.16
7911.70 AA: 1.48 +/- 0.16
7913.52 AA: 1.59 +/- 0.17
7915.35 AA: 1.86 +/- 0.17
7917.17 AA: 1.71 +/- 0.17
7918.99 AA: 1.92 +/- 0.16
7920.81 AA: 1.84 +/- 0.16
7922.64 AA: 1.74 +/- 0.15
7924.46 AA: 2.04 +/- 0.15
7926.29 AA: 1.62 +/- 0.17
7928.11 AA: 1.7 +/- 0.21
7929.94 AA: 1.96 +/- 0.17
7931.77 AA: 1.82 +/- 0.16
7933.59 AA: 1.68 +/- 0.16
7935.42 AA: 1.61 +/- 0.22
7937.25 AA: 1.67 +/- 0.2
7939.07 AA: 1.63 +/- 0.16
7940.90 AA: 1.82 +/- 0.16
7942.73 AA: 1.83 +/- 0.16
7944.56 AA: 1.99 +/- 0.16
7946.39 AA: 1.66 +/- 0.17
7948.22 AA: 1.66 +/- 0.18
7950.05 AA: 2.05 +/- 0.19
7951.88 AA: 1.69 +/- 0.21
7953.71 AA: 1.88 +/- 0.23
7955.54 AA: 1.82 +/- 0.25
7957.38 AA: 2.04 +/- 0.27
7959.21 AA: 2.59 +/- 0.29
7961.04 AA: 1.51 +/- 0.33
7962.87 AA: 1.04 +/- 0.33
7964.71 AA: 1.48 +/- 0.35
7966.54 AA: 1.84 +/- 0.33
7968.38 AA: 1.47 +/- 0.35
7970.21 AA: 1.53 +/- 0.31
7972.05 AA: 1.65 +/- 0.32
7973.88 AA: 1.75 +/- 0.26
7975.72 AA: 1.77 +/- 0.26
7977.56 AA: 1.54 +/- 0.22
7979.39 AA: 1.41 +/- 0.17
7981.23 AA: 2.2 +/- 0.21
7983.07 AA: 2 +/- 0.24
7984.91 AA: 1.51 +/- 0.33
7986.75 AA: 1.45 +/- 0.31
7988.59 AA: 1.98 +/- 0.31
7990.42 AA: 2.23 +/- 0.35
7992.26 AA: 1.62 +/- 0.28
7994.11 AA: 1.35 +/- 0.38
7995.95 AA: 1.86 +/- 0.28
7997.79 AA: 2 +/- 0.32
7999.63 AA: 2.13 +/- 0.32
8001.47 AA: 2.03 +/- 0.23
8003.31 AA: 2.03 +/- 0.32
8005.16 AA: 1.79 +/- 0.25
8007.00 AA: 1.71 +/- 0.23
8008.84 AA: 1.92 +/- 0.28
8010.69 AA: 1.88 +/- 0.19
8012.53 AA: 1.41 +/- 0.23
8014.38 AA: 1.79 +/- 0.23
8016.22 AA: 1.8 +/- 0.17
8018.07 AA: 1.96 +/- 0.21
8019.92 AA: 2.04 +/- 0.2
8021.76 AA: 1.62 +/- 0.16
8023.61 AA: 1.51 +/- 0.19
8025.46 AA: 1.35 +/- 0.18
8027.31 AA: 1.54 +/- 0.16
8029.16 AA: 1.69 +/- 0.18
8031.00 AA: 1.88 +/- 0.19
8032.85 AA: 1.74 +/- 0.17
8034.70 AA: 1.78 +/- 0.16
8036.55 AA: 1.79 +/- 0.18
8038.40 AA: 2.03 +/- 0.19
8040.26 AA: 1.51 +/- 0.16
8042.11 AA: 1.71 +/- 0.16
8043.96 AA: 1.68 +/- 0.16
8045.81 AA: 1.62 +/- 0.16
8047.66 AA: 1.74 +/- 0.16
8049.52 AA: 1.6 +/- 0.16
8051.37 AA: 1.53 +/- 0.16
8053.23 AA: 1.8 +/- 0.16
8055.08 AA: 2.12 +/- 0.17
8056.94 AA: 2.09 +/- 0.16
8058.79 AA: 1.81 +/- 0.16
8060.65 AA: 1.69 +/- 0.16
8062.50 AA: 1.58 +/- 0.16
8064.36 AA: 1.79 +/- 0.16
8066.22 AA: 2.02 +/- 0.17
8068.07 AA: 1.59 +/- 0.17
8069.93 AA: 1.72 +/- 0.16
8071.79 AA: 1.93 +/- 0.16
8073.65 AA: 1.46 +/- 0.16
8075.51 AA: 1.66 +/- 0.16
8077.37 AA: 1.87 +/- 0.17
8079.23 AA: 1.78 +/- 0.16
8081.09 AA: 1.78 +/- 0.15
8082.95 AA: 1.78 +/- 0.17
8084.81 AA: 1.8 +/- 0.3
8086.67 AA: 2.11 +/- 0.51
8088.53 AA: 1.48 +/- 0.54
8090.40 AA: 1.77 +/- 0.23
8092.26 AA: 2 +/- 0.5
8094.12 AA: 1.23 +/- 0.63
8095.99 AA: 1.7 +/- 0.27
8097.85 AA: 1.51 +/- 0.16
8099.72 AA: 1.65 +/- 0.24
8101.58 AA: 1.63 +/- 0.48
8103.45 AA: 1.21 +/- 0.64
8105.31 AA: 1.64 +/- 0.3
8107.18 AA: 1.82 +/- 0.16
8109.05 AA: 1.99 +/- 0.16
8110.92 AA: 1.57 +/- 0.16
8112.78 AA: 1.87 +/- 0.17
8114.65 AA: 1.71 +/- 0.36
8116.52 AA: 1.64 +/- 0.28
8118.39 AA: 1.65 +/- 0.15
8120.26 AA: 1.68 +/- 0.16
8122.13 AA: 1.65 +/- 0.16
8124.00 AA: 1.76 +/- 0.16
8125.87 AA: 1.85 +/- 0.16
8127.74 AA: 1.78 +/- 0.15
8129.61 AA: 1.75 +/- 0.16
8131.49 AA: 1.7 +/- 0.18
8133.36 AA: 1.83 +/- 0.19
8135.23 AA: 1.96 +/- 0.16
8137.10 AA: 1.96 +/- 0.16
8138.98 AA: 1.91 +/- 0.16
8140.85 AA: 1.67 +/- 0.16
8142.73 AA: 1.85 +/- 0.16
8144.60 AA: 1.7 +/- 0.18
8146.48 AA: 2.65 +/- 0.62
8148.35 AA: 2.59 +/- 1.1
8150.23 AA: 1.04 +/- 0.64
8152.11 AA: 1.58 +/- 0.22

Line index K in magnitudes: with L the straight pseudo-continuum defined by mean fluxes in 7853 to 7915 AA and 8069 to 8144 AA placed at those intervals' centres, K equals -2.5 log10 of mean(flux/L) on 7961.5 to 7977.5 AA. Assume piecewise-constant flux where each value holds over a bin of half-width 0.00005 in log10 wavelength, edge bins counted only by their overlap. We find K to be 0.14 mag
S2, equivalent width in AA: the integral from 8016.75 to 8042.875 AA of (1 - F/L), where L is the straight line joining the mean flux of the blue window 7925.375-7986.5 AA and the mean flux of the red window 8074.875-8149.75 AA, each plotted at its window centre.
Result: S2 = 0.4 AA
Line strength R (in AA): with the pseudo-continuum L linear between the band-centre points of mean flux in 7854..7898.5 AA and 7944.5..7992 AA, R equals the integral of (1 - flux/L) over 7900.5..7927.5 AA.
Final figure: 1.23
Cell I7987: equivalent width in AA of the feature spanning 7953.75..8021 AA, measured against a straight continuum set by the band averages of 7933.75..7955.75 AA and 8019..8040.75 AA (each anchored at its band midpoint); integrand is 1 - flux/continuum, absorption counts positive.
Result -1.62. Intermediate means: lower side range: 1.77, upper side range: 1.71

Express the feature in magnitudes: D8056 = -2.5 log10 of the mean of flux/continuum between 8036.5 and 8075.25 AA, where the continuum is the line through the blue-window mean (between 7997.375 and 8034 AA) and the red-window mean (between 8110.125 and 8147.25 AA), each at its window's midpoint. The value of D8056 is 0.03 mag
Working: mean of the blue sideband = 1.79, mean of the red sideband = 1.8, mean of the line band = 1.75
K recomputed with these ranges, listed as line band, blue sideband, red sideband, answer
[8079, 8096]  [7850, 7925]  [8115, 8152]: 0.04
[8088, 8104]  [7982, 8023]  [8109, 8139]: 0.13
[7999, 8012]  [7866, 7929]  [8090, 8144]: -0.09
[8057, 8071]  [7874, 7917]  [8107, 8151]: 0.02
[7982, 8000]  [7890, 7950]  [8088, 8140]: -0.04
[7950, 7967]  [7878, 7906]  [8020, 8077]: 0.00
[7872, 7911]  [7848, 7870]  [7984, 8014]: 0.04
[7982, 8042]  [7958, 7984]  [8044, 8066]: -0.03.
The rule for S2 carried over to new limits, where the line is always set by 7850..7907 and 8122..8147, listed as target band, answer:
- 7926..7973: 2.5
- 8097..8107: 1.6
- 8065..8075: 0.6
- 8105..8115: 0.4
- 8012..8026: 1.1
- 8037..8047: 0.7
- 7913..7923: 0.3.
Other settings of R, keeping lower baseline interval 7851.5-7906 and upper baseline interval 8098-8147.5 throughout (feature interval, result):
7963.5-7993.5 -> 1.7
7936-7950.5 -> 0.3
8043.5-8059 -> 0.1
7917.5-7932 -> 0.0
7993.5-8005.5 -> -0.7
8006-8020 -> 0.0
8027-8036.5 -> 0.3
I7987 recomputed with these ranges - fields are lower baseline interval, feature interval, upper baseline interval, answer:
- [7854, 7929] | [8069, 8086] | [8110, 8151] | 0.5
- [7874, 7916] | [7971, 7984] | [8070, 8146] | 0.0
